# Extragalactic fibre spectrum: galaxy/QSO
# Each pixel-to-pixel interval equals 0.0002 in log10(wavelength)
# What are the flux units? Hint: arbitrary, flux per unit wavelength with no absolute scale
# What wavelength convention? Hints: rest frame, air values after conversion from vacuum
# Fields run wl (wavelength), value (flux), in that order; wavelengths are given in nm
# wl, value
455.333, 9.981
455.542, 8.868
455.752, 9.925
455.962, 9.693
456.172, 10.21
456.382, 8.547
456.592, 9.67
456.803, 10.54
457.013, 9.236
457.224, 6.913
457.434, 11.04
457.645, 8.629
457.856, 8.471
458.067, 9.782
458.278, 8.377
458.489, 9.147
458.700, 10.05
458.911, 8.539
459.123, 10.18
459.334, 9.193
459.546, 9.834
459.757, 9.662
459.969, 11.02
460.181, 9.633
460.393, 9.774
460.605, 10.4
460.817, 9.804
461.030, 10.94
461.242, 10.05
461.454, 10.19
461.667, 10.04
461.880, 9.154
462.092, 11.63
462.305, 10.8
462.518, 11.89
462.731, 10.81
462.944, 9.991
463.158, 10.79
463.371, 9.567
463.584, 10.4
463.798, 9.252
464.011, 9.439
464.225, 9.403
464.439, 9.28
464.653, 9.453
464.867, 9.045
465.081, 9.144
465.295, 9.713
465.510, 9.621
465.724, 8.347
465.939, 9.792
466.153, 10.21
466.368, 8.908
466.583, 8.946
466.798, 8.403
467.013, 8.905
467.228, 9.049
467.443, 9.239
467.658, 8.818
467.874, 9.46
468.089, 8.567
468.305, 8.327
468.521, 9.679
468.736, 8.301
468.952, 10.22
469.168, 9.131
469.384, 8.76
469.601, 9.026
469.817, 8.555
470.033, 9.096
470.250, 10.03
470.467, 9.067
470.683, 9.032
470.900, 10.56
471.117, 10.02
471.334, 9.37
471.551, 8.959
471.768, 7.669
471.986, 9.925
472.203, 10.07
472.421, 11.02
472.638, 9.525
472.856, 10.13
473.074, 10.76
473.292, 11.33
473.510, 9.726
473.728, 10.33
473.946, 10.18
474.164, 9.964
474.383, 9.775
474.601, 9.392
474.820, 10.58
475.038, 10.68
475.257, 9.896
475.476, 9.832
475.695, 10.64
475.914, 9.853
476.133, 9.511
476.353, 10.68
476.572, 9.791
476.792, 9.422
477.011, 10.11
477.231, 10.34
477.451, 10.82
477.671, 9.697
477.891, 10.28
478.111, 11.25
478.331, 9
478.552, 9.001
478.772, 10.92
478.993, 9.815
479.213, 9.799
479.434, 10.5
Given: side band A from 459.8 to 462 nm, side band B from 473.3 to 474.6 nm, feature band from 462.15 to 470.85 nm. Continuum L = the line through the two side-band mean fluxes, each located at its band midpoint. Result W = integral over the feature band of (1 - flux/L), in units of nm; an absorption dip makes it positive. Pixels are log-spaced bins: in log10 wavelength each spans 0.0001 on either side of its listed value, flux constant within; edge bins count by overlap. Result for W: 0.560 nm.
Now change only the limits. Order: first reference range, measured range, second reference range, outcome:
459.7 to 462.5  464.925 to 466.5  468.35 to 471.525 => 0.07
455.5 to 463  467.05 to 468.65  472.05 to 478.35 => 0.16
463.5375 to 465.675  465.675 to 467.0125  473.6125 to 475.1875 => 0.06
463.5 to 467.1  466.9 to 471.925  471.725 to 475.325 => 0.30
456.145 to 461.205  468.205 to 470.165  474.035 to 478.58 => 0.16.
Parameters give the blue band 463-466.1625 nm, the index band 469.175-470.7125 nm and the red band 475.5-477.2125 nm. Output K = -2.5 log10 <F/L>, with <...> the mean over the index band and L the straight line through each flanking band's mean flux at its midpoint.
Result 0.078 mag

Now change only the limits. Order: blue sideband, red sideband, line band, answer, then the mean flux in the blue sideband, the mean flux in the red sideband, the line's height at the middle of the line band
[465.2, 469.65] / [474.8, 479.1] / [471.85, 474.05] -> -0.06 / 9.11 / 10.1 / 9.68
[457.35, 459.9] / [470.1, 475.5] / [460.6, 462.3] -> -0.09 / 9.42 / 9.91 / 9.52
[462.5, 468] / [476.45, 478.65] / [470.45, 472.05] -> 0.05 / 9.49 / 9.98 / 9.73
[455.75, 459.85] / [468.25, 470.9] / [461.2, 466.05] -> -0.07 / 9.37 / 9.18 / 9.27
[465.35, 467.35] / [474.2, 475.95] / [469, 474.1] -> 0.00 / 9.15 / 10.1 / 9.71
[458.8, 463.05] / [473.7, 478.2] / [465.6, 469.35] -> 0.12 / 10.2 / 10.1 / 10.2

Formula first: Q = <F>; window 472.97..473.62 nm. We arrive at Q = 10.6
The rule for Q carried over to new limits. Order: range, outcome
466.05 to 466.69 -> 9.34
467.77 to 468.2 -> 9.01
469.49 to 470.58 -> 9.15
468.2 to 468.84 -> 8.78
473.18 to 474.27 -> 10.3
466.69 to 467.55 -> 8.9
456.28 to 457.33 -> 8.99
